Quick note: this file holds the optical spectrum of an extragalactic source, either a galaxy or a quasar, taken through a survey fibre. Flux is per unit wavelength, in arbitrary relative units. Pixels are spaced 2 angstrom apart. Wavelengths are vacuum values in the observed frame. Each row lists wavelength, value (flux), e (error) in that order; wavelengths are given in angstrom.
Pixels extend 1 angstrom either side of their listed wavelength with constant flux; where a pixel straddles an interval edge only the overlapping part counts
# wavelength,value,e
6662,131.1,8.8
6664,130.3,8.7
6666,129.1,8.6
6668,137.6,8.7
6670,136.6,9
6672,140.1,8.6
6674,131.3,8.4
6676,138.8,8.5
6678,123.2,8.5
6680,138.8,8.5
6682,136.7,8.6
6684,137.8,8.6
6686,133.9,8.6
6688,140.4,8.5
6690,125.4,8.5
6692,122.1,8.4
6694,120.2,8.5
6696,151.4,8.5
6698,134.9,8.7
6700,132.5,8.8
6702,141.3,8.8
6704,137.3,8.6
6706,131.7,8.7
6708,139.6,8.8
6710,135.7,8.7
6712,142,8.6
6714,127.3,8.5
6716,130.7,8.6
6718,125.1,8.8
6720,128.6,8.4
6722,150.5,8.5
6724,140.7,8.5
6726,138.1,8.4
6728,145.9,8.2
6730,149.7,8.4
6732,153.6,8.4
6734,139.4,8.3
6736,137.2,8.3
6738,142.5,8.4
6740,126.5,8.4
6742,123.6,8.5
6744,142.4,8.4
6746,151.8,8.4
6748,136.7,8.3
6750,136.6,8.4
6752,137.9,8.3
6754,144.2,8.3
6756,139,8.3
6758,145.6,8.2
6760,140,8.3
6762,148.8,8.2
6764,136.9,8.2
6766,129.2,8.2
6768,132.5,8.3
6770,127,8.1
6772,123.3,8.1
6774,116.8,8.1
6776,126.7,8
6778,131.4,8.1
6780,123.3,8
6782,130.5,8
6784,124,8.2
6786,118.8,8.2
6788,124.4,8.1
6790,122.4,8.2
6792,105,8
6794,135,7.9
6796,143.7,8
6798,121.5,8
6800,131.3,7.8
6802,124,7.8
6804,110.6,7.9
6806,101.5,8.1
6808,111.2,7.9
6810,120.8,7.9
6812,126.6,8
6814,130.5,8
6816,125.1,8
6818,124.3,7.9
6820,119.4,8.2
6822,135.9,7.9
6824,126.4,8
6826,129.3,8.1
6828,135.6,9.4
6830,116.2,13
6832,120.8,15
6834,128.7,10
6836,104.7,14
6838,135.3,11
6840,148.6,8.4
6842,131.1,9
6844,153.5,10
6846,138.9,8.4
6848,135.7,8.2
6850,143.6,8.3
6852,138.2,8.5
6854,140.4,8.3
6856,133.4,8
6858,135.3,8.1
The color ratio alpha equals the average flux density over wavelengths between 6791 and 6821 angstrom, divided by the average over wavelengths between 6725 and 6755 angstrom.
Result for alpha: 0.87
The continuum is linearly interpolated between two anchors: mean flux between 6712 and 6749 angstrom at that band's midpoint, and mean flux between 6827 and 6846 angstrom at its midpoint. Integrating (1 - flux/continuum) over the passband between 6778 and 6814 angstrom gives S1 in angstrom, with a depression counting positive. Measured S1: 3.0 angstrom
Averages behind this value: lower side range 138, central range 123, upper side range 131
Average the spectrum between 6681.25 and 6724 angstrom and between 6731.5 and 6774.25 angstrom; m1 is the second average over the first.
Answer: 1.02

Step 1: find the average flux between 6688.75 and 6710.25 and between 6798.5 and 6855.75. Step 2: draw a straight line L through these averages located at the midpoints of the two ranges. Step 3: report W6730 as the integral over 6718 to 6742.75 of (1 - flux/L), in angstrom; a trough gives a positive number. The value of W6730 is -1.3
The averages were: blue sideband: 134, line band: 139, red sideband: 128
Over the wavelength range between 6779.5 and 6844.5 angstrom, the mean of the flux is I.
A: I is 125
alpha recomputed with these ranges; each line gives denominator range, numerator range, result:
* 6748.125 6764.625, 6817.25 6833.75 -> 0.89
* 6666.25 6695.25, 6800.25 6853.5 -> 0.96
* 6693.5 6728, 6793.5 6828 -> 0.92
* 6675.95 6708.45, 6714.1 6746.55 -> 1.03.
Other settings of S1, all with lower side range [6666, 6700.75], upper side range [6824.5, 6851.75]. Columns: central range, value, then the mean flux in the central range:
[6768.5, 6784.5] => 0.90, 126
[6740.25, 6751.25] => -0.33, 137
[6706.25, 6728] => -0.39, 136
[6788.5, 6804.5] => 1.00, 125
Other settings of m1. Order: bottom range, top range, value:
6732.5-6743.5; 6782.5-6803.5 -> 0.92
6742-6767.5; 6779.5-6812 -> 0.87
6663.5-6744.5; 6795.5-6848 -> 0.93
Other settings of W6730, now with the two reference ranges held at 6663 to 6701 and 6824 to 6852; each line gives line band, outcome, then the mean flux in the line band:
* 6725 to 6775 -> -1.74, 138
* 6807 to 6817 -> 0.74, 123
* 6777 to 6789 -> 0.68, 125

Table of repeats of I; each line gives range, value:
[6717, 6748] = 140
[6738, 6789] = 133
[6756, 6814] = 126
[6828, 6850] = 132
